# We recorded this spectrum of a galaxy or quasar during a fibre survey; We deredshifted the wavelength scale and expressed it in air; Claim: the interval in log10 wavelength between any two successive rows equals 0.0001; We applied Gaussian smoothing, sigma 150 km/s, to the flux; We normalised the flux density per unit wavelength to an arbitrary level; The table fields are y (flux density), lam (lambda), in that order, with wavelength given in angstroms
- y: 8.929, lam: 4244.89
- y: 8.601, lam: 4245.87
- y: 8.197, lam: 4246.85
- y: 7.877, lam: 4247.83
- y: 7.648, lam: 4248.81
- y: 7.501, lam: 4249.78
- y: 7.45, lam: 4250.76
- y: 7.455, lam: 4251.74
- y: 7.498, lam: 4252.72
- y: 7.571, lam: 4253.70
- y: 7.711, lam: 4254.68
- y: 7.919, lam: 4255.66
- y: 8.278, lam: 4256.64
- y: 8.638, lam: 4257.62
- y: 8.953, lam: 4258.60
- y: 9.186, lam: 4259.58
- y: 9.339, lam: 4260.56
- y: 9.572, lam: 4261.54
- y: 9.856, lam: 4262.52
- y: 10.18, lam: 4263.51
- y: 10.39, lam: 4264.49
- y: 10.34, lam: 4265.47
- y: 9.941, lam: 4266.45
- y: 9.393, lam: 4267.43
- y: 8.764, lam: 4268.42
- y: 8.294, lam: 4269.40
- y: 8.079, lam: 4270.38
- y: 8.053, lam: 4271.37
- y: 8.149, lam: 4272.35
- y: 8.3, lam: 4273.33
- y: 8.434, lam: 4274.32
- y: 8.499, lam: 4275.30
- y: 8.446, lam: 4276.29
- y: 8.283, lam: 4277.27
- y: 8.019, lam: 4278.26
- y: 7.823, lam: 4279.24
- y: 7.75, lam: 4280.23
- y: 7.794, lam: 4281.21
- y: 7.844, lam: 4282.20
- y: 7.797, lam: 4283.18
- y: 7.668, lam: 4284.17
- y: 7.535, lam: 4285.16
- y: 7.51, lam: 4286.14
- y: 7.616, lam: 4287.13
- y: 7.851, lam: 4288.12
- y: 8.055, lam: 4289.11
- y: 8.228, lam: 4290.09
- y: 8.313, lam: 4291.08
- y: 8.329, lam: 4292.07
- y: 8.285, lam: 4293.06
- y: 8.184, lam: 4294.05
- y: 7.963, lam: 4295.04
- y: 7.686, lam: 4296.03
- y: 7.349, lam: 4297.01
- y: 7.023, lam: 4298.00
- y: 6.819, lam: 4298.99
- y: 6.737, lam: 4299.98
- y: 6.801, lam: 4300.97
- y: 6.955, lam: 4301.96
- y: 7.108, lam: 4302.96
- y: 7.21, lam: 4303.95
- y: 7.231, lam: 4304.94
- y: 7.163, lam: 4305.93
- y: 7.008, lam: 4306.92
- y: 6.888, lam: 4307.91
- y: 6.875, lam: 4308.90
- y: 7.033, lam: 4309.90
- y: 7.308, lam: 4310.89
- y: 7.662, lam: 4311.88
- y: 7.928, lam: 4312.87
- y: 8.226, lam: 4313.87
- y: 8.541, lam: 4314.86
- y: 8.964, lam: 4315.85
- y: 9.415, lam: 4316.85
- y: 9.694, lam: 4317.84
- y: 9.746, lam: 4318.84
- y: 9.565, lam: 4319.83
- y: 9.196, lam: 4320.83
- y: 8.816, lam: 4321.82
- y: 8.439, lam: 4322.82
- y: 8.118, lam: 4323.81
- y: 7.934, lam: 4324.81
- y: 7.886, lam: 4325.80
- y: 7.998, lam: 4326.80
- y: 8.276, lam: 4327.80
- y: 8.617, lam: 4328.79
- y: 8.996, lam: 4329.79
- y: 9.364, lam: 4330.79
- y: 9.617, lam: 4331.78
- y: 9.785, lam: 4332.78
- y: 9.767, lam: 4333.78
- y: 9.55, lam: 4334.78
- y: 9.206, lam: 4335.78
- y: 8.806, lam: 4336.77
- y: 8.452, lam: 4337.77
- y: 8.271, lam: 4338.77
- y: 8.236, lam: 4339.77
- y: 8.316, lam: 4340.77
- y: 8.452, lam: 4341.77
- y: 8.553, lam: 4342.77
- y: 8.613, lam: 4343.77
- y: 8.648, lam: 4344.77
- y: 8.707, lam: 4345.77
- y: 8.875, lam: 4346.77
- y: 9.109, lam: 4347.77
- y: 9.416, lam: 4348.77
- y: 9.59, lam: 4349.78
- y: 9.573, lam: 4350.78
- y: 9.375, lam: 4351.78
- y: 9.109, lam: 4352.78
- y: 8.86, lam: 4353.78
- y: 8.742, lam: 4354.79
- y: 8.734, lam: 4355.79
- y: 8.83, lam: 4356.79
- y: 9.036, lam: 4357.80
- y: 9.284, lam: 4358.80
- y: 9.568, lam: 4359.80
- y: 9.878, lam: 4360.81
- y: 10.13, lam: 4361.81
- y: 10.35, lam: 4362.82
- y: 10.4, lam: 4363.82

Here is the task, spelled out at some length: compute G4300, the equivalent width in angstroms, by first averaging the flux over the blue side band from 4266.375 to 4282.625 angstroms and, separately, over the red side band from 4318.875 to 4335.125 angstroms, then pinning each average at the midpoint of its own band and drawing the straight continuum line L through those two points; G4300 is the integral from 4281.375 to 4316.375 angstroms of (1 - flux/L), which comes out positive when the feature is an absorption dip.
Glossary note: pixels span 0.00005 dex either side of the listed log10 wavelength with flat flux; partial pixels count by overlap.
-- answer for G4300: 4.00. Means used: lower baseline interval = 8.3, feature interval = 7.59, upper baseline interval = 8.89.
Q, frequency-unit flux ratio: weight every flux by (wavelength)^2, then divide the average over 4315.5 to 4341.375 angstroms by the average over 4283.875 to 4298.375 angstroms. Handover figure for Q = 1.15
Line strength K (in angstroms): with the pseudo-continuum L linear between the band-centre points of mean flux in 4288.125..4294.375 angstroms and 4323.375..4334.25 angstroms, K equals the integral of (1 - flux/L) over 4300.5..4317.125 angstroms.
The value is 1.9 angstroms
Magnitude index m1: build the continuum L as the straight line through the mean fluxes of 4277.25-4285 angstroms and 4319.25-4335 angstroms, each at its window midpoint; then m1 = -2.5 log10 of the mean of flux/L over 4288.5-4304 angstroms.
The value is 0.08 mag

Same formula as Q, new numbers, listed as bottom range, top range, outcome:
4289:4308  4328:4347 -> 1.21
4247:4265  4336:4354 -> 1.08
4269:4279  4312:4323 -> 1.10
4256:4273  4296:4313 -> 0.80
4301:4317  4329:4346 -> 1.20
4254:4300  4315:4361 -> 1.10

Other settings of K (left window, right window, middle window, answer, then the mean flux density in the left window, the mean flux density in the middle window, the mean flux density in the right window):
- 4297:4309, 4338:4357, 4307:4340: -3.0 angstroms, 7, 8.57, 8.84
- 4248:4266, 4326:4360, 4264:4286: 0.7 angstroms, 8.63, 8.42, 8.94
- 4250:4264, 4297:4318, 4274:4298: 0.0 angstroms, 8.52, 7.95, 7.51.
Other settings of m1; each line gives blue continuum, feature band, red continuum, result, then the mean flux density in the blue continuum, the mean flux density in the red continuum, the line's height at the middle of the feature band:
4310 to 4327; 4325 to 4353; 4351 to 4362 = 0.00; 8.53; 9.22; 8.9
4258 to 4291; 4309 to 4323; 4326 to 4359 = 0.03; 8.54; 8.92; 8.77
